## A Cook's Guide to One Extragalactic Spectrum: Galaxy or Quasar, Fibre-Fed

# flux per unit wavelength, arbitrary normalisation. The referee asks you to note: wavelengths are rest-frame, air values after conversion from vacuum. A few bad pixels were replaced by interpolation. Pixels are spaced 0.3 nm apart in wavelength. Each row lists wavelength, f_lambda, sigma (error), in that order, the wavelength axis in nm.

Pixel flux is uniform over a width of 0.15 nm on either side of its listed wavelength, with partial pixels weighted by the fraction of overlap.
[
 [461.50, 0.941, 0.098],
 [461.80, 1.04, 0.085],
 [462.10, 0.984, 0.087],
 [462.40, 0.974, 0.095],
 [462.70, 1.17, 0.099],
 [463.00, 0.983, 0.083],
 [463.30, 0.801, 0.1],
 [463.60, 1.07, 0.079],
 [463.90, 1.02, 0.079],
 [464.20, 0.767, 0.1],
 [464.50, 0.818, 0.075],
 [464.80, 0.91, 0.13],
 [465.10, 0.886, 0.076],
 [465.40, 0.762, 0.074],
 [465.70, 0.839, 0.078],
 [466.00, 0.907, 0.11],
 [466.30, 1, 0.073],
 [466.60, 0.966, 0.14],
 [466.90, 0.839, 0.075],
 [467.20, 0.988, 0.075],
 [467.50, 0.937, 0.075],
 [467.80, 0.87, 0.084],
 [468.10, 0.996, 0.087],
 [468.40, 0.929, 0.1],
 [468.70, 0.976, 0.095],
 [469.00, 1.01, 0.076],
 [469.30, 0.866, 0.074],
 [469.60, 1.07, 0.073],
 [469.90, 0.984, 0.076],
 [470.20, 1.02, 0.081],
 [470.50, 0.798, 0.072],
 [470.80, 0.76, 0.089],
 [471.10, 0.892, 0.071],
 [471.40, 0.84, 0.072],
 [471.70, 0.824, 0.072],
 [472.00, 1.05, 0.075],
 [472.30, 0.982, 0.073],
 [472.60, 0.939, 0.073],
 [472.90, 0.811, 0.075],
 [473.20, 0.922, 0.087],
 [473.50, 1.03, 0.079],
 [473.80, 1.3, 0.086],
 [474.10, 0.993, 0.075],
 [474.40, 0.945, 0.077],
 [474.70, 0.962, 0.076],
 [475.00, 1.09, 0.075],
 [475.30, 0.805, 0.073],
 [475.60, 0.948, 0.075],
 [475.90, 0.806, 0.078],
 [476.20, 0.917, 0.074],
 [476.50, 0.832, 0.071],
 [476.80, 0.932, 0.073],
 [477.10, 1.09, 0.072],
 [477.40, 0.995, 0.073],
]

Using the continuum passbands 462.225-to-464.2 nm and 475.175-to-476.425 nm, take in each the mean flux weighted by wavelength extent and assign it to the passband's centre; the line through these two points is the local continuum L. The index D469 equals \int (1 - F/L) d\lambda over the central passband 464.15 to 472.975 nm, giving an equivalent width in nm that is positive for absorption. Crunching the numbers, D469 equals 0.23 nm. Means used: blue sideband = 0.985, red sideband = 0.868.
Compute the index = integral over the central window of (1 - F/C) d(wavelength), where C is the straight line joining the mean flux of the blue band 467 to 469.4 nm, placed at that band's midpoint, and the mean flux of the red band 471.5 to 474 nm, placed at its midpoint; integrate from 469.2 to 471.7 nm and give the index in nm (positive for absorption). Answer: 0.16 nm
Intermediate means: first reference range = 0.946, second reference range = 0.98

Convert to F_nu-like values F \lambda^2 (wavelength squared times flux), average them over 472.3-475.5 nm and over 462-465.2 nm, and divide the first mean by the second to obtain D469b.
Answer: 1.08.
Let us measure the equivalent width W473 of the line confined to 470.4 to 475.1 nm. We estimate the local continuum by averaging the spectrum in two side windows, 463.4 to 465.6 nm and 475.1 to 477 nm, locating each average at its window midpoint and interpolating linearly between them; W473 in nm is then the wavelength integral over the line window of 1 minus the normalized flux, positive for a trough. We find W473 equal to -0.32 nm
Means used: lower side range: 0.887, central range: 0.946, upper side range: 0.885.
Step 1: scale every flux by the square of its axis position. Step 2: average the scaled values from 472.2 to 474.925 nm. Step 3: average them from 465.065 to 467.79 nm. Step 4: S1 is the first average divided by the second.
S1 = 1.13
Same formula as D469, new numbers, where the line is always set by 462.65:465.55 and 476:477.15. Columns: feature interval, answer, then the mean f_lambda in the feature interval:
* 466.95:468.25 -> -0.04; 0.939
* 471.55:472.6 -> -0.04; 0.95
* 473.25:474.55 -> -0.19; 1.06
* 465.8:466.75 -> -0.04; 0.951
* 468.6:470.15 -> -0.11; 0.984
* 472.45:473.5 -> 0.01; 0.911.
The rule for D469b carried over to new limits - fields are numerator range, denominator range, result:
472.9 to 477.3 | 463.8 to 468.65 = 1.11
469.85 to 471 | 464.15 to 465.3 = 1.07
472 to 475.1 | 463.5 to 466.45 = 1.16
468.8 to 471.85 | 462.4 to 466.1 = 1.02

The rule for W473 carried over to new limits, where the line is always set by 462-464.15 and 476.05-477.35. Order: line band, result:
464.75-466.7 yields 0.175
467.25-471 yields 0.136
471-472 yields 0.087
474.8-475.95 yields 0.033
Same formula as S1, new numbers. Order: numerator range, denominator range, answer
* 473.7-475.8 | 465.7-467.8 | 1.11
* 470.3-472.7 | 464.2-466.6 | 1.04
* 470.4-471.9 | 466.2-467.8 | 0.90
